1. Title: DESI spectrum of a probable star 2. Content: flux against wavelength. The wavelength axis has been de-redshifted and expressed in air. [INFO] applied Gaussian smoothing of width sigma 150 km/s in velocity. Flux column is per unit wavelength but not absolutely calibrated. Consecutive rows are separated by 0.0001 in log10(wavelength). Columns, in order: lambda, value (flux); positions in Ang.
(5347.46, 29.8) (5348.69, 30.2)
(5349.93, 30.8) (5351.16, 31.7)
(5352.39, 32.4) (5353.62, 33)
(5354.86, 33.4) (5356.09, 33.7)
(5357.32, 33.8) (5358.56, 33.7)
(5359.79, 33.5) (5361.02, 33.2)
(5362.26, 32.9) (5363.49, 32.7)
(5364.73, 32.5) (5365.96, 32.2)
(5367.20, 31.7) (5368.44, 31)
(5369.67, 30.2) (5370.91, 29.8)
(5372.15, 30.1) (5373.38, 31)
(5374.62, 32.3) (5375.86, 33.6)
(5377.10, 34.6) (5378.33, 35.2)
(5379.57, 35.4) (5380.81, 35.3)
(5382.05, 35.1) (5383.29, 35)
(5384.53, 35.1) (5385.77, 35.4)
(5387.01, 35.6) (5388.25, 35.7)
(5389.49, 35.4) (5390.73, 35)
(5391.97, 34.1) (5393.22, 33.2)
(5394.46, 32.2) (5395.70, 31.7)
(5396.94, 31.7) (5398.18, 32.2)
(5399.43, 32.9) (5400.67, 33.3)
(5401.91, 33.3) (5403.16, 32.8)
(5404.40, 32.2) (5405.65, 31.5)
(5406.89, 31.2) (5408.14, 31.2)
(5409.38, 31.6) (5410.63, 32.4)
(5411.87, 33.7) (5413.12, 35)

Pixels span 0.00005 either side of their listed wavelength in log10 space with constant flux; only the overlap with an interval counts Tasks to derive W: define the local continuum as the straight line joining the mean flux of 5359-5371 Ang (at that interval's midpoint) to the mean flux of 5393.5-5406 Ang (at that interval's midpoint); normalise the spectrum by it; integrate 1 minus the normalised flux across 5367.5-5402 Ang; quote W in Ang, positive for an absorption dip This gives -1.2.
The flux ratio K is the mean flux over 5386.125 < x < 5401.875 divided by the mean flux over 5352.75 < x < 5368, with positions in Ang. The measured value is 1.0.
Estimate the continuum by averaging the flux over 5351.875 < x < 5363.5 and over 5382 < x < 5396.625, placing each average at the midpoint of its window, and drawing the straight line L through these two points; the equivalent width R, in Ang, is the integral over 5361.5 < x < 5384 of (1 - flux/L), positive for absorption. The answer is 0.7 Ang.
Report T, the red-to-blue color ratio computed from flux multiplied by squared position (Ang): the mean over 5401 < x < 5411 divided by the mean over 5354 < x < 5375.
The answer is 1.0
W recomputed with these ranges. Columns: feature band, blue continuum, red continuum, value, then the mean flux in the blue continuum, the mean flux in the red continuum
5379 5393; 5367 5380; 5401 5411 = -1.3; 32.2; 32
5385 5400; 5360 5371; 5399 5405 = -0.5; 32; 32.9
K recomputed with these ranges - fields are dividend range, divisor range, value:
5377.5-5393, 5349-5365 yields 1.07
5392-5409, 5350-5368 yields 0.99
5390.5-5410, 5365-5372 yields 1.05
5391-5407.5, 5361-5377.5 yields 1.02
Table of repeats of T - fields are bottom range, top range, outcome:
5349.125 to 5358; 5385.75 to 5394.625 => 1.08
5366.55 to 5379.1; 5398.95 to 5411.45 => 1.02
